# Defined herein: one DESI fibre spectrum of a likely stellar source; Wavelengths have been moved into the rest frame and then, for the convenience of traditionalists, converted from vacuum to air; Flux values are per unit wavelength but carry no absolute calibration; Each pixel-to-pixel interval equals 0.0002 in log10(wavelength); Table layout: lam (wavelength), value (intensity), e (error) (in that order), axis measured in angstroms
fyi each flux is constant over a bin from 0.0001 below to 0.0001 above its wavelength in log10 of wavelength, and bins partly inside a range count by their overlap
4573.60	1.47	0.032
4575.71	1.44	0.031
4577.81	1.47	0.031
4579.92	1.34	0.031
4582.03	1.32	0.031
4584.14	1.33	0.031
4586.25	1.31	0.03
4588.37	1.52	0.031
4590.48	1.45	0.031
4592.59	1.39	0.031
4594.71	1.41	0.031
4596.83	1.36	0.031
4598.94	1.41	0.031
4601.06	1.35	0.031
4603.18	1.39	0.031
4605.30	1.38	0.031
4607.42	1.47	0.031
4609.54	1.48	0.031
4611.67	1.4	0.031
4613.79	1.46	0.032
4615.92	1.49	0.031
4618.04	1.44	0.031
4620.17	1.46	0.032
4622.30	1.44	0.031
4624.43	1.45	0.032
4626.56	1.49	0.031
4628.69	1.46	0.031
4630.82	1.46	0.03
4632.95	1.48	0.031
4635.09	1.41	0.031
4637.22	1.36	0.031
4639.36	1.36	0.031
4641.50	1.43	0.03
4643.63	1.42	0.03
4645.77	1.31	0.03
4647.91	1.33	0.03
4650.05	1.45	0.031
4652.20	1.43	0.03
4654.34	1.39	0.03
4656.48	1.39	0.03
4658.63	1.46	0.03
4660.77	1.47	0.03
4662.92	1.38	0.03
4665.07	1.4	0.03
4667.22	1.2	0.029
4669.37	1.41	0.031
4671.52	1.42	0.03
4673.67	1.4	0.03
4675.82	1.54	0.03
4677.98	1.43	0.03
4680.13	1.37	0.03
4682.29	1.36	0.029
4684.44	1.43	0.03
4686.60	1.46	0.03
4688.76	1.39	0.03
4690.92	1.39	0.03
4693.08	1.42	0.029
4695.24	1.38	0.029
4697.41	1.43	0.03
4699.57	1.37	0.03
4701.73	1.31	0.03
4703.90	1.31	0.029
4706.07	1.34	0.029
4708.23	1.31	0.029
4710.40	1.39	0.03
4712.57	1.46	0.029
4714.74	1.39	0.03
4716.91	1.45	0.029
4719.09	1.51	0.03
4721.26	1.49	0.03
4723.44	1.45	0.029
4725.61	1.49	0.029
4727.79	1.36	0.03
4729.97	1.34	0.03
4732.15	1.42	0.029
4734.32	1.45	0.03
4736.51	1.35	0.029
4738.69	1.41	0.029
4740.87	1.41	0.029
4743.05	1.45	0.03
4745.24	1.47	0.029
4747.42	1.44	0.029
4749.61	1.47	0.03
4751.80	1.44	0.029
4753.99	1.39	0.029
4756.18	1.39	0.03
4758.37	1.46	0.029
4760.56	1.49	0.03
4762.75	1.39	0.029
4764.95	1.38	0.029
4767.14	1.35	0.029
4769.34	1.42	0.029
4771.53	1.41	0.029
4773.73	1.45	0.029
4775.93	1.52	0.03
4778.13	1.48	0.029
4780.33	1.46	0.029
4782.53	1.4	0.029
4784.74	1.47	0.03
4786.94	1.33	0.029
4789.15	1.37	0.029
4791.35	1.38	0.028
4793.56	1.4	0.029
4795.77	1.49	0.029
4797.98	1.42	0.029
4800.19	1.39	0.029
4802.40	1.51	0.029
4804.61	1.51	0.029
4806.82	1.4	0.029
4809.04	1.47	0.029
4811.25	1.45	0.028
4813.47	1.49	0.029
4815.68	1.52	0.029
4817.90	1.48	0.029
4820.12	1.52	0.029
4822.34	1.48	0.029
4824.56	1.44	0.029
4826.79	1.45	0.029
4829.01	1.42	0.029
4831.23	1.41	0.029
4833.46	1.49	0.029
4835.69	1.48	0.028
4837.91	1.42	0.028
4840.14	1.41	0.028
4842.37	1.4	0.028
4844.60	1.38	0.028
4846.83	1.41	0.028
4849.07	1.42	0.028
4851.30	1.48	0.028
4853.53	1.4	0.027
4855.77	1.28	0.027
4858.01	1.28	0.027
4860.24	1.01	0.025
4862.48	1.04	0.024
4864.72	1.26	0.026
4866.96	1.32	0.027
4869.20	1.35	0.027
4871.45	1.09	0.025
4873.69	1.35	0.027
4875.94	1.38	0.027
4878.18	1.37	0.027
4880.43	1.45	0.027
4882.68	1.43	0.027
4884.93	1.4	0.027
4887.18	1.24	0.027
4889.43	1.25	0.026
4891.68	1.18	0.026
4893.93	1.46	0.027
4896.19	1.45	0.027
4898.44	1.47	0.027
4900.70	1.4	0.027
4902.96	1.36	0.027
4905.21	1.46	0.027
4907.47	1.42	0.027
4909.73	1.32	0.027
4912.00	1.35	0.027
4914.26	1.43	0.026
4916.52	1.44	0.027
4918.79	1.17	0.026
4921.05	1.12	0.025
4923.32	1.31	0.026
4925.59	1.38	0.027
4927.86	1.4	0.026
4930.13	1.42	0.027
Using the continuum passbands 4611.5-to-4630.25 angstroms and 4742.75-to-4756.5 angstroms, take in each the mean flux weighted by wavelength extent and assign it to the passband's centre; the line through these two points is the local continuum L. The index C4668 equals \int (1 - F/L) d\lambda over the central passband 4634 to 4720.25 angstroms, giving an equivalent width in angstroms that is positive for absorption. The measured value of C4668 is 3.1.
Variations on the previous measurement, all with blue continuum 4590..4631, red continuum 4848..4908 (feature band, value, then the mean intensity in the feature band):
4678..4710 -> 0.51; 1.38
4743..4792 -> -1.89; 1.43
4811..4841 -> -2.45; 1.46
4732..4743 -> -0.21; 1.41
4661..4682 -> 0.19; 1.4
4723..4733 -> -0.15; 1.41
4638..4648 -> 0.32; 1.37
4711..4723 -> -0.56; 1.46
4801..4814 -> -1.06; 1.47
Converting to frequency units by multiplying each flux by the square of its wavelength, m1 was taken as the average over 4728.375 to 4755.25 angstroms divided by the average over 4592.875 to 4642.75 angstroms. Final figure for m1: 1.05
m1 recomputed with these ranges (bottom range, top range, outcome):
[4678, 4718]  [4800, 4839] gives 1.11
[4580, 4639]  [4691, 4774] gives 1.05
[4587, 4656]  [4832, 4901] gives 1.05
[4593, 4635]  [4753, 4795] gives 1.06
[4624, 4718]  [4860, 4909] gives 1.04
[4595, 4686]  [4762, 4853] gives 1.09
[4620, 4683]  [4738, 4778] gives 1.06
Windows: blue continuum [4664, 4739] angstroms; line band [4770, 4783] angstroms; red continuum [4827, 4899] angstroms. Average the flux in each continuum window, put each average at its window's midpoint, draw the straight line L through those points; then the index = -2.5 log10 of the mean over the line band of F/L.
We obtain -0.06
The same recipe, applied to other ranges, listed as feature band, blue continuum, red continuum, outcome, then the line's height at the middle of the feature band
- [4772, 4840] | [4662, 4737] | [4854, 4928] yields -0.07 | 1.36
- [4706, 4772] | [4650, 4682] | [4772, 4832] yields 0.01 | 1.43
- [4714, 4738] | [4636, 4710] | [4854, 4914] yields -0.04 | 1.37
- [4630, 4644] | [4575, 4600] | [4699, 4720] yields -0.02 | 1.39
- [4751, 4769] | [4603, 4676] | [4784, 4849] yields 0.02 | 1.43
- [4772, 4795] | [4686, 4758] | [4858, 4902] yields -0.04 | 1.37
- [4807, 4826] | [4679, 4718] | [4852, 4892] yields -0.12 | 1.32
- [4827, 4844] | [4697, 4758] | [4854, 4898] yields -0.08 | 1.33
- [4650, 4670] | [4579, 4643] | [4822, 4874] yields 0.01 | 1.4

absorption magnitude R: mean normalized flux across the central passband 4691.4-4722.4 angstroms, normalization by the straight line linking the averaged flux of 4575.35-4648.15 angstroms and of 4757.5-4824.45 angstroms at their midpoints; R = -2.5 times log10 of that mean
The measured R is 0.03 mag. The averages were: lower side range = 1.41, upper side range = 1.44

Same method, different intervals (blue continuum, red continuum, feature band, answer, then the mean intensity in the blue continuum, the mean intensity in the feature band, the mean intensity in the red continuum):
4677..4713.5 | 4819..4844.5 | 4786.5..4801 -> 0.02 mag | 1.39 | 1.4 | 1.44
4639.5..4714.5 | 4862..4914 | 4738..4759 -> -0.04 mag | 1.39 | 1.43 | 1.34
